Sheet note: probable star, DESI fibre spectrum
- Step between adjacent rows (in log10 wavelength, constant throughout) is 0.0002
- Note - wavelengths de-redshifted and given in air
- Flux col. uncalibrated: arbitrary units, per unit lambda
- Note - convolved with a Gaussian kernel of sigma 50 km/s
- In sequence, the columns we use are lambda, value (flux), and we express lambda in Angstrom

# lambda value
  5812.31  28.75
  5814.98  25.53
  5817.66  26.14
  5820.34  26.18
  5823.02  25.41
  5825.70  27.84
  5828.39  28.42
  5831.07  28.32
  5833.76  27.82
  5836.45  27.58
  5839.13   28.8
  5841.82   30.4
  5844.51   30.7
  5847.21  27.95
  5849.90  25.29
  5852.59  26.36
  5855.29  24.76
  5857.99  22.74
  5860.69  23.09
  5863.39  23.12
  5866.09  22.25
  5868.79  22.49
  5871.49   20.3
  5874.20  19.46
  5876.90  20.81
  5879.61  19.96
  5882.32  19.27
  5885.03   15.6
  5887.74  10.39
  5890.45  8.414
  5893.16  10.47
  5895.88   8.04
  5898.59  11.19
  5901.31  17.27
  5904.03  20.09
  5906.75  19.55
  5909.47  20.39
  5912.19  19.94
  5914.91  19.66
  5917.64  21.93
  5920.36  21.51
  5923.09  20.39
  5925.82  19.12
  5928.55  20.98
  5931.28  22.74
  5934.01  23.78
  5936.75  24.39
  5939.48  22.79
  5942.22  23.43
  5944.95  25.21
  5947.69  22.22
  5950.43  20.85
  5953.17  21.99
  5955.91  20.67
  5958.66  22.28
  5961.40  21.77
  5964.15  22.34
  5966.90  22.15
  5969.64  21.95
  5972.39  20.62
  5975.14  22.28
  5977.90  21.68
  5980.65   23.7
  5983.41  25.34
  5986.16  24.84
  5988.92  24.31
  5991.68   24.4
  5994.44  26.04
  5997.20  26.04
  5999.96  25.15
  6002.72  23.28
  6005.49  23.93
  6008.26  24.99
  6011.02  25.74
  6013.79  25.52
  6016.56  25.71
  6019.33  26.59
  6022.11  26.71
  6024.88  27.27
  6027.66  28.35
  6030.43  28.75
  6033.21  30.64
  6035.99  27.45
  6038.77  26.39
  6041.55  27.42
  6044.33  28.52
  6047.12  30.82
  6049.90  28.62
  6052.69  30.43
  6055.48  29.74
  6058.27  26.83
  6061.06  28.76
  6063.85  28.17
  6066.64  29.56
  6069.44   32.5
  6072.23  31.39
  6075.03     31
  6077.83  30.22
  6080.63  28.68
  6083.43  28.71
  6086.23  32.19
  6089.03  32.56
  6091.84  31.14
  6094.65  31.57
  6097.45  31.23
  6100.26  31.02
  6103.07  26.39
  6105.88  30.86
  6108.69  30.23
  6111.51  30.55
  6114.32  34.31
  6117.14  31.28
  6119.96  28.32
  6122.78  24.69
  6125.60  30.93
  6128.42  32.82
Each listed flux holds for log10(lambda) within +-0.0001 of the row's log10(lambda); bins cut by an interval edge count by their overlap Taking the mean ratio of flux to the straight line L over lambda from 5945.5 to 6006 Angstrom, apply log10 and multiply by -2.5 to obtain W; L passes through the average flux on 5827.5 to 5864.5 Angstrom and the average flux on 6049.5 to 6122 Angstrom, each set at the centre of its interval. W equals 0.23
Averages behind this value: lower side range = 26.8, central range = 23.1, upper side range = 30.2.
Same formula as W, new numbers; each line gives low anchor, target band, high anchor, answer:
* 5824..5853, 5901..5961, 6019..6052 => 0.29 mag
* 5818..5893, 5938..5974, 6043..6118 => 0.19 mag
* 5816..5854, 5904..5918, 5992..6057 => 0.33 mag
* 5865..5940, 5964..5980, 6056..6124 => 0.05 mag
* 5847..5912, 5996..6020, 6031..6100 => 0.05 mag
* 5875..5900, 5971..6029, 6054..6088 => -0.05 mag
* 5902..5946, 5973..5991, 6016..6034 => 0.07 mag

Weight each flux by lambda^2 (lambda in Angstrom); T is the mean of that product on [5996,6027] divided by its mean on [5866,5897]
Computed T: 1.6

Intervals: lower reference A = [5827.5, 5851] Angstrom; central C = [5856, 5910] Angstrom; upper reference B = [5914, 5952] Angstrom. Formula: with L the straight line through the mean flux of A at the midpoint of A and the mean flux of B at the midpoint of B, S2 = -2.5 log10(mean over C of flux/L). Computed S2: 0.39 mag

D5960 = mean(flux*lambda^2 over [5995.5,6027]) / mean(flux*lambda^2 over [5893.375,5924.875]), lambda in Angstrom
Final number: 1.48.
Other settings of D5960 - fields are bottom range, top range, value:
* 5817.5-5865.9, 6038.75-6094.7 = 1.21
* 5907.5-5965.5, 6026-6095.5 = 1.41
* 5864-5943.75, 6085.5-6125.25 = 1.72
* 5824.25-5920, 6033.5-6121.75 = 1.50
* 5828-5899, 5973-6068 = 1.30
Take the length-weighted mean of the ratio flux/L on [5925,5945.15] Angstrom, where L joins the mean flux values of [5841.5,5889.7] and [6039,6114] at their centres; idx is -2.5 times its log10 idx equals 0.09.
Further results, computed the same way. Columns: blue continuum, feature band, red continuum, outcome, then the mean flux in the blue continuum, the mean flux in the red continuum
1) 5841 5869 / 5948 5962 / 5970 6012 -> 0.136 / 25.4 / 24.1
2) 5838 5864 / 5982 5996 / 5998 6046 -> 0.067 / 26.4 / 26.6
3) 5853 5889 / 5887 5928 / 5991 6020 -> 0.290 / 20.5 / 25.2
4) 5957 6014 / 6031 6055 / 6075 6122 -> -0.064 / 23.7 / 30.5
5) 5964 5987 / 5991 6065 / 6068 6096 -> -0.014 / 22.7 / 31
